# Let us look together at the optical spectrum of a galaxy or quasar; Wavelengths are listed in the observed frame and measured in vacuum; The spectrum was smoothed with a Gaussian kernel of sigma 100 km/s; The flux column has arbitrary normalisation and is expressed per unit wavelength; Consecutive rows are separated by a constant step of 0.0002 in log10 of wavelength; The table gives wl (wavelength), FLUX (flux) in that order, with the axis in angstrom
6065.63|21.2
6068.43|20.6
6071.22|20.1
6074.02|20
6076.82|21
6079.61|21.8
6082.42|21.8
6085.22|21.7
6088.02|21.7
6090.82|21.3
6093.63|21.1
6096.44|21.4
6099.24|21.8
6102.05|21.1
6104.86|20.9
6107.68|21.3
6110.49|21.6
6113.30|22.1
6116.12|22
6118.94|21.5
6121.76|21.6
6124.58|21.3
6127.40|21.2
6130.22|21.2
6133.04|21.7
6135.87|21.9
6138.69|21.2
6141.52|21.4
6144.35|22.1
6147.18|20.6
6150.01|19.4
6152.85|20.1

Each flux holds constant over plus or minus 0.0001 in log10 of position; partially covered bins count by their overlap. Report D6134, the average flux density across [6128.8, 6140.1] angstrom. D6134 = 21.5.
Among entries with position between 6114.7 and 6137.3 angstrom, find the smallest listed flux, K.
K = 21.2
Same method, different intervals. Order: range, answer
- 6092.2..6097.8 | 21.1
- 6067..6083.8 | 20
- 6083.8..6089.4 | 21.7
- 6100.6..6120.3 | 20.9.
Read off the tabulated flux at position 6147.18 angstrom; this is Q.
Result 20.6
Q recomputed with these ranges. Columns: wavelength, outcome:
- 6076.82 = 21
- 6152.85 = 20.1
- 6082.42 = 21.8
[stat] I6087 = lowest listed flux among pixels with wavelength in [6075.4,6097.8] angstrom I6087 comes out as 21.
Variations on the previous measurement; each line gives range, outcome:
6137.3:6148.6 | 20.6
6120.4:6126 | 21.3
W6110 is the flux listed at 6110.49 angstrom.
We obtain 21.6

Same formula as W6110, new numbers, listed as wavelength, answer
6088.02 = 21.7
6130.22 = 21.2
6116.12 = 22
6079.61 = 21.8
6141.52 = 21.4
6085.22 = 21.7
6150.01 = 19.4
